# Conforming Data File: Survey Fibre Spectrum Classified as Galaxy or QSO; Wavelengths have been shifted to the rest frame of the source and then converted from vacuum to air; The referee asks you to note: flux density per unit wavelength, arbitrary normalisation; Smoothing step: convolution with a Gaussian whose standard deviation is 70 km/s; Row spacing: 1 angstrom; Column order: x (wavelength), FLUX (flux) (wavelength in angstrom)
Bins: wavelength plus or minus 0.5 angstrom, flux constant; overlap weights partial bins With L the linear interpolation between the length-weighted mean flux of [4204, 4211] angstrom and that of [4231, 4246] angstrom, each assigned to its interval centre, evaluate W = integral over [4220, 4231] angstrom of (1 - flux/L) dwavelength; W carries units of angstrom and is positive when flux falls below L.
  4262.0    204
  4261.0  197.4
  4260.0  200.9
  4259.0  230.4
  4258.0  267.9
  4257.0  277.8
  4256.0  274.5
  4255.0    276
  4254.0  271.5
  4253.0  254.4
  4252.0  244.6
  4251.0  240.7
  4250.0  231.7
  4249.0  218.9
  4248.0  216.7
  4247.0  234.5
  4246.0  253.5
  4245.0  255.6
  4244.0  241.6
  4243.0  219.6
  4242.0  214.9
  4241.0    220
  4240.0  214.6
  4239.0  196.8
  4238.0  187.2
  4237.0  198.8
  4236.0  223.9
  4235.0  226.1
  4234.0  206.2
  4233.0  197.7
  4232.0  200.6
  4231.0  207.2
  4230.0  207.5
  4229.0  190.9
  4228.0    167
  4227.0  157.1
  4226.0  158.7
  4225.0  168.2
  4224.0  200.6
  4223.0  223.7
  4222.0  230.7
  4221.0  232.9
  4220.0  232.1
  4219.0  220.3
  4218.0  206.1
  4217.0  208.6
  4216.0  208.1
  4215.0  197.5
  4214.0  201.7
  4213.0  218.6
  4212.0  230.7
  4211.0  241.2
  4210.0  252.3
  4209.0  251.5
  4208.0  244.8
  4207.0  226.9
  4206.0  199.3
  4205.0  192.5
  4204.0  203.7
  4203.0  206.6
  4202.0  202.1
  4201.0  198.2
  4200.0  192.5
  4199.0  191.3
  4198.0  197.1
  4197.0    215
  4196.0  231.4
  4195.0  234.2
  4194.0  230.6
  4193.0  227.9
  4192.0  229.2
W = 1.2 angstrom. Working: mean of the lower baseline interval 227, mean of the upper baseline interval 216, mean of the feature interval 196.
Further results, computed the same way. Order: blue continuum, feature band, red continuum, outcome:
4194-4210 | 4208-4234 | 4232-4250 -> 0.9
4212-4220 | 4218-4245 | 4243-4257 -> 2.5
